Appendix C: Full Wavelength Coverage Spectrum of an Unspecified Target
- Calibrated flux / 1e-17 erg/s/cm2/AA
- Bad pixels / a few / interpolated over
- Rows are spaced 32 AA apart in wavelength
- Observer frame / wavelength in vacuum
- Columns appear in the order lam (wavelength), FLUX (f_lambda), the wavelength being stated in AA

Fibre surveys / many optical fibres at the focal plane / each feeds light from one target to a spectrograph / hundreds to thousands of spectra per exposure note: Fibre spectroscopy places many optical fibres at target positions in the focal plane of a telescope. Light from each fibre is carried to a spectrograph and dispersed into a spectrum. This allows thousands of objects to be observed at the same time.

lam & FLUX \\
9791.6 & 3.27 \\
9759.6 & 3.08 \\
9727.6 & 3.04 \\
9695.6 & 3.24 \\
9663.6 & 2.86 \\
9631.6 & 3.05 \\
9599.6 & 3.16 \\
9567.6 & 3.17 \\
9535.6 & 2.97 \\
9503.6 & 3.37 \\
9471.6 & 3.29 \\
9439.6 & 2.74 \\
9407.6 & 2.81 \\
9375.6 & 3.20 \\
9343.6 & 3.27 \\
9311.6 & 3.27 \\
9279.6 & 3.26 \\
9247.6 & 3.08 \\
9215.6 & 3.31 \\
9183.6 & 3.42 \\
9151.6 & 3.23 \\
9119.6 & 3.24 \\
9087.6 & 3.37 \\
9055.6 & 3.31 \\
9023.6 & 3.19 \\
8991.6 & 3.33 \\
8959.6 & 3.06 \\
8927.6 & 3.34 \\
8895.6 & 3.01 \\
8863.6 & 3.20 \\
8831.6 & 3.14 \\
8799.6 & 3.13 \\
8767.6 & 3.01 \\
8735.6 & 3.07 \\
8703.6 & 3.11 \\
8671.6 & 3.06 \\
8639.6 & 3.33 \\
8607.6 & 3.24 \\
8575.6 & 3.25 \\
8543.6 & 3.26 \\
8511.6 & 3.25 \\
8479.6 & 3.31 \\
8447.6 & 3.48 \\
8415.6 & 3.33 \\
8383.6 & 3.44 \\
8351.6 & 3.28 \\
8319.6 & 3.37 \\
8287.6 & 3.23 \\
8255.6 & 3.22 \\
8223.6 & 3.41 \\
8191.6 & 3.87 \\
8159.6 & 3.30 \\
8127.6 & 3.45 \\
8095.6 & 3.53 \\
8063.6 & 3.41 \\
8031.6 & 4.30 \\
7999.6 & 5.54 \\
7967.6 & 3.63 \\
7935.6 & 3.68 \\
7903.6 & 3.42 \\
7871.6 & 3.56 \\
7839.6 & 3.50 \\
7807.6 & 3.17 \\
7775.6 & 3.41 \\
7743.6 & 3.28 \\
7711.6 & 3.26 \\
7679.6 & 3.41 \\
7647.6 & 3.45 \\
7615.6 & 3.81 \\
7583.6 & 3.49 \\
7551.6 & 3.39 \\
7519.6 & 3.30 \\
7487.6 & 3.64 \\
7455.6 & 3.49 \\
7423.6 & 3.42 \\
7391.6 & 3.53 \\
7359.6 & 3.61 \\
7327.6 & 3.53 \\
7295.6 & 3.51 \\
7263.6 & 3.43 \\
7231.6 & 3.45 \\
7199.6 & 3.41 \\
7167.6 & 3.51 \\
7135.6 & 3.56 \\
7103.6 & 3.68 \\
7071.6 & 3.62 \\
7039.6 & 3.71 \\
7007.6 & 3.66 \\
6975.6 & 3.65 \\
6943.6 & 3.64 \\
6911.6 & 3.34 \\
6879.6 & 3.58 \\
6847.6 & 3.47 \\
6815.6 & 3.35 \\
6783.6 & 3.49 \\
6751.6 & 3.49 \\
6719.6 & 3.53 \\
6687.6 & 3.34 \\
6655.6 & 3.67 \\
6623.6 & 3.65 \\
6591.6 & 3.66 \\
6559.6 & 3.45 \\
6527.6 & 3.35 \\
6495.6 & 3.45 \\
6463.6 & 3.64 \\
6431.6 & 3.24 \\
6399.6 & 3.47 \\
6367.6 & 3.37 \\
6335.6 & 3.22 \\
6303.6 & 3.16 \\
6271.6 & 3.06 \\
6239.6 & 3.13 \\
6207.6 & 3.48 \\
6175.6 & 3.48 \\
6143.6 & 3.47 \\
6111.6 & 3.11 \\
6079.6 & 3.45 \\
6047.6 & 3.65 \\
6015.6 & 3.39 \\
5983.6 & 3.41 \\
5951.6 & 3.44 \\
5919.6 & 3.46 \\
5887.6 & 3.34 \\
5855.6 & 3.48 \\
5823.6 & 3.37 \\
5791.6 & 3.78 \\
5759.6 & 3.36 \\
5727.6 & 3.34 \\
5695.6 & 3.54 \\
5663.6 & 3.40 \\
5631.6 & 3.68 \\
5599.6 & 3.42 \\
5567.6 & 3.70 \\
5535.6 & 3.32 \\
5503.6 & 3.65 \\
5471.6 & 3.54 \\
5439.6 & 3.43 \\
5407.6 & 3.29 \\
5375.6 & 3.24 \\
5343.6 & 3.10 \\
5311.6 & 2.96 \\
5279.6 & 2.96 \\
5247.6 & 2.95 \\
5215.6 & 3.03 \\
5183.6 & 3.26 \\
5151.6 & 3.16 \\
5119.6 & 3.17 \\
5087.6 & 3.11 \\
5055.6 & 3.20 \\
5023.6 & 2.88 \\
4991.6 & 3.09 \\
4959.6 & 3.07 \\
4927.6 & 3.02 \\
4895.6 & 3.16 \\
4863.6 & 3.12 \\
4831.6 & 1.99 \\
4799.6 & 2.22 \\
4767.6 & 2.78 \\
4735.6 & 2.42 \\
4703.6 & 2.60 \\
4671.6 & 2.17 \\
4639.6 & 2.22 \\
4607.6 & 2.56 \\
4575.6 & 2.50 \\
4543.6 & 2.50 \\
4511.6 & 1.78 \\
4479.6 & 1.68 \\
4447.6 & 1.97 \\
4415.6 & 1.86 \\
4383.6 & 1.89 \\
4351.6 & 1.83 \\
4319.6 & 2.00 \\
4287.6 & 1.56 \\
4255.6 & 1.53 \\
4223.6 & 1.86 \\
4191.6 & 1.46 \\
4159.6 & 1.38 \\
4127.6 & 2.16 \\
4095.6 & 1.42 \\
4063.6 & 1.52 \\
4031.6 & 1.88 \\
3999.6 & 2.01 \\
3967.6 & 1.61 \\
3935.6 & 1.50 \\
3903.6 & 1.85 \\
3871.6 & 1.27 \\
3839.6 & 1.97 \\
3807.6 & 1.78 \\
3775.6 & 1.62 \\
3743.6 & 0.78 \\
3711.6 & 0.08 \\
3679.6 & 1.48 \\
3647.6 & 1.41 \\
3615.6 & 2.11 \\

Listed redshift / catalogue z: 0.219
